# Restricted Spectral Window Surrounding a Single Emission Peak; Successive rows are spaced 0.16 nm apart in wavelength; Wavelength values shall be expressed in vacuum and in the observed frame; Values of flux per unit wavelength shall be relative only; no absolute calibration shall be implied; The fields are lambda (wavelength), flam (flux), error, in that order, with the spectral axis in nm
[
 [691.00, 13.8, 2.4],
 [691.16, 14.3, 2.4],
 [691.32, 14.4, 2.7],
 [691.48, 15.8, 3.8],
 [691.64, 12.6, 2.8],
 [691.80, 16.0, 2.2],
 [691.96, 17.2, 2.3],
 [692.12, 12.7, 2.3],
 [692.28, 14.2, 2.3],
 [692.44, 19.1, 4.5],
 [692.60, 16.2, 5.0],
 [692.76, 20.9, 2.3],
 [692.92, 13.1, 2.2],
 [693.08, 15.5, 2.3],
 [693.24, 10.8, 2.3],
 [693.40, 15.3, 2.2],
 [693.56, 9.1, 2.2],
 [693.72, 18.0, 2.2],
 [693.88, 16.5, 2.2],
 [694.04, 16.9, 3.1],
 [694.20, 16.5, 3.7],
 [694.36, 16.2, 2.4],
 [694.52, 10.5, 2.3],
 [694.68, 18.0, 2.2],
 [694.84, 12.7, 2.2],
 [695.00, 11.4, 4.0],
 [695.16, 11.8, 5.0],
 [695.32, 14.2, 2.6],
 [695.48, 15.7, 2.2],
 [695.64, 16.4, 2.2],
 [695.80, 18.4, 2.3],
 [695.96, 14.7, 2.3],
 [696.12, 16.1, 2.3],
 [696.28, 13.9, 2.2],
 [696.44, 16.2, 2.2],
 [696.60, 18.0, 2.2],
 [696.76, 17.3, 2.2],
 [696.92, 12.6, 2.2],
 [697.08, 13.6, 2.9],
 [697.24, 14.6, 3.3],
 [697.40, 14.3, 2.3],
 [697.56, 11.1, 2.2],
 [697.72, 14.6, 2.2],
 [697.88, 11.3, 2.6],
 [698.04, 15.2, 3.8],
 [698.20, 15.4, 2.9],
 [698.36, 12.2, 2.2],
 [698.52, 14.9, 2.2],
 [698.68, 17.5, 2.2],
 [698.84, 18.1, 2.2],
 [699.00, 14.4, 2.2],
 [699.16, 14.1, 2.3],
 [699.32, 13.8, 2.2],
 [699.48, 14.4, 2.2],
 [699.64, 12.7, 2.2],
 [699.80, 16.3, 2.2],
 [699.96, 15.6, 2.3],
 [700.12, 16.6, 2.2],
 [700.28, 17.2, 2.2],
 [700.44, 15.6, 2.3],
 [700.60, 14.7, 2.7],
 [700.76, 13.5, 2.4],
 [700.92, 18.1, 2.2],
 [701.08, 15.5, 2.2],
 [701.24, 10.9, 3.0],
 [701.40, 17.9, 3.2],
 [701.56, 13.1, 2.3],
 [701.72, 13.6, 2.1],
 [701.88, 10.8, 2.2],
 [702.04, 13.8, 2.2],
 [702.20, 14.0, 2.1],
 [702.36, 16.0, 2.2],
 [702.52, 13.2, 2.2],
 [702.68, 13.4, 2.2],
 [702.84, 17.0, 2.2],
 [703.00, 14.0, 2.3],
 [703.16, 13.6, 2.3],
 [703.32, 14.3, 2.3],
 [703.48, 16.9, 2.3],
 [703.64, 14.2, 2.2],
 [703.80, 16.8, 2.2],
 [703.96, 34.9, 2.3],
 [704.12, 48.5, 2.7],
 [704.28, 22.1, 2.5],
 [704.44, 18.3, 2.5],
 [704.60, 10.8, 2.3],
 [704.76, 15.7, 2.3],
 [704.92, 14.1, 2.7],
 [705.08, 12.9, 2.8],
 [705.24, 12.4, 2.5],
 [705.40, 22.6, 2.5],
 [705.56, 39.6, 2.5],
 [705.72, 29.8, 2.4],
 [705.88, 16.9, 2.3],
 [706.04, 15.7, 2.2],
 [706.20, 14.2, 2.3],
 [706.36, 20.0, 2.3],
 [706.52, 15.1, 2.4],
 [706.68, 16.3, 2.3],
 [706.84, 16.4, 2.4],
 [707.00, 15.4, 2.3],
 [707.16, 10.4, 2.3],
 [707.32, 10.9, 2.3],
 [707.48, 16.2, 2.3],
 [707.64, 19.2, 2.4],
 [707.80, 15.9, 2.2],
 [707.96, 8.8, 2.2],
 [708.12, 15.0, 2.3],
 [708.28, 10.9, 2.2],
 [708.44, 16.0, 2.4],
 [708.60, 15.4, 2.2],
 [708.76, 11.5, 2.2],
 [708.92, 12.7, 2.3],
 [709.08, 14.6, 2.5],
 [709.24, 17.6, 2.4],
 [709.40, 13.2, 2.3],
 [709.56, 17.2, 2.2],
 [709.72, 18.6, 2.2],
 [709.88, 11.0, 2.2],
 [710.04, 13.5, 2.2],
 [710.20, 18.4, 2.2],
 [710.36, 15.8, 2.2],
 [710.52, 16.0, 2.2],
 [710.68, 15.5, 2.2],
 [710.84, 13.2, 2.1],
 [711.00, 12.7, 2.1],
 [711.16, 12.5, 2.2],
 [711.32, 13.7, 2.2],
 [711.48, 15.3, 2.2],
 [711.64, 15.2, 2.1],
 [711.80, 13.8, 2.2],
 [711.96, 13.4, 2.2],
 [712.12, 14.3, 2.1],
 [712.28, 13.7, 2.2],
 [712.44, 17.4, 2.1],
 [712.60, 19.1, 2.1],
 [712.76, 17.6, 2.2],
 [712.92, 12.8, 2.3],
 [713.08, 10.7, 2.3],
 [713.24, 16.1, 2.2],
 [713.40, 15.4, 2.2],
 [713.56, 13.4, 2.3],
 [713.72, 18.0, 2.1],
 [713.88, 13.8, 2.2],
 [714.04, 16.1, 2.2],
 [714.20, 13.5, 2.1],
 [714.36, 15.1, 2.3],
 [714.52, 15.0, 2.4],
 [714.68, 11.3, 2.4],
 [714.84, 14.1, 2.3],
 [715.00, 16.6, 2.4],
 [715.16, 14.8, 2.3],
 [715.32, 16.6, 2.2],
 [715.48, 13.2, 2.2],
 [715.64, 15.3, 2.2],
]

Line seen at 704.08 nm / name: [S II] 6716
